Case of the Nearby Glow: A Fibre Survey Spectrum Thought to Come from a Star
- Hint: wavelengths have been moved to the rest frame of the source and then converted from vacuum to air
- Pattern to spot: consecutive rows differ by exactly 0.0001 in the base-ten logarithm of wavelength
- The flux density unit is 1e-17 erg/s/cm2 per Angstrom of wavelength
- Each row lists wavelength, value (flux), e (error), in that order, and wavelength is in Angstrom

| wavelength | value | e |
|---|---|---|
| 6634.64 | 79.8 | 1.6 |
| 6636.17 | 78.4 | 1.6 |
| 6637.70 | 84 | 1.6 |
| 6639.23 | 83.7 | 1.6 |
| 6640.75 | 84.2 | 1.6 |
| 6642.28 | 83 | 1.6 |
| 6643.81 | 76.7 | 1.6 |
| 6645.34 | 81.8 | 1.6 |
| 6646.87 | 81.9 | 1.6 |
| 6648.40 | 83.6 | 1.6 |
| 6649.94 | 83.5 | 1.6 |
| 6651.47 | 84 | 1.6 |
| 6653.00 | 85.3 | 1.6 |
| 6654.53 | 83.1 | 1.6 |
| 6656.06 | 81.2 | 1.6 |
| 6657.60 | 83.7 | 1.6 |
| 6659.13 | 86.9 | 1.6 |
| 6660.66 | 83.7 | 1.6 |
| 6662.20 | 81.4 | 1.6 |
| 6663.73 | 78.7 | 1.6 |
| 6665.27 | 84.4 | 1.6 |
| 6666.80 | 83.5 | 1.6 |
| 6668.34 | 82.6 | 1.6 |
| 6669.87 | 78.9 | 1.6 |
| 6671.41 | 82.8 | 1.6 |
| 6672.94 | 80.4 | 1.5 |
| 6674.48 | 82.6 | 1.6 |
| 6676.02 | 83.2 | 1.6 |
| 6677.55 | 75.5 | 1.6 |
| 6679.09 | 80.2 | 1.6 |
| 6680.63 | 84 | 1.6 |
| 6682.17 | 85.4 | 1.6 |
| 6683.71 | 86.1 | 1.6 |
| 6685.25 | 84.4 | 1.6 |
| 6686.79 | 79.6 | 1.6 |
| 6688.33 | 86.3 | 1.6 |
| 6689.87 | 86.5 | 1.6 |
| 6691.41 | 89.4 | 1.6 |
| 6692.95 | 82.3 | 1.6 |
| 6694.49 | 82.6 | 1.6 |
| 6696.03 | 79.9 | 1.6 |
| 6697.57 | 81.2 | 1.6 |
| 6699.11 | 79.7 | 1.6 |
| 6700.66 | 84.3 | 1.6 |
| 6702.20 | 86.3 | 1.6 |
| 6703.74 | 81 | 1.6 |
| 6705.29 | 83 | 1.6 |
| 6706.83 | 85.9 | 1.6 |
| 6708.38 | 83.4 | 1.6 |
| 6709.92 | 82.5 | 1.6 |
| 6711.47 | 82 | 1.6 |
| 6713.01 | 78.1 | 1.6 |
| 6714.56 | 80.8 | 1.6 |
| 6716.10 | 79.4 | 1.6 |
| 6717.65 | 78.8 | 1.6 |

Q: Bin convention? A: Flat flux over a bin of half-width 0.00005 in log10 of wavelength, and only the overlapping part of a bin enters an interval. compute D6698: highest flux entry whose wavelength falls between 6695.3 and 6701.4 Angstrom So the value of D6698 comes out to 84.3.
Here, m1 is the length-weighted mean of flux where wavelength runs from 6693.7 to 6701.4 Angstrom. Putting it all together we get 81.5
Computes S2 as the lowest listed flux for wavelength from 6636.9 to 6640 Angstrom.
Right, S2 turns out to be 83.7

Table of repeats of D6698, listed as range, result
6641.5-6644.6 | 83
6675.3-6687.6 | 86.1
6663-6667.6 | 84.4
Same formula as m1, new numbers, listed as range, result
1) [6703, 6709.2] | 83.3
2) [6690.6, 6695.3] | 84.8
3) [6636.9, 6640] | 83.9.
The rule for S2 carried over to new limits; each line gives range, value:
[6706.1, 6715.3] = 78.1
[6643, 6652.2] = 76.7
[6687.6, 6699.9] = 79.7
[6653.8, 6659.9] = 81.2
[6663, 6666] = 78.7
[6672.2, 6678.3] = 75.5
